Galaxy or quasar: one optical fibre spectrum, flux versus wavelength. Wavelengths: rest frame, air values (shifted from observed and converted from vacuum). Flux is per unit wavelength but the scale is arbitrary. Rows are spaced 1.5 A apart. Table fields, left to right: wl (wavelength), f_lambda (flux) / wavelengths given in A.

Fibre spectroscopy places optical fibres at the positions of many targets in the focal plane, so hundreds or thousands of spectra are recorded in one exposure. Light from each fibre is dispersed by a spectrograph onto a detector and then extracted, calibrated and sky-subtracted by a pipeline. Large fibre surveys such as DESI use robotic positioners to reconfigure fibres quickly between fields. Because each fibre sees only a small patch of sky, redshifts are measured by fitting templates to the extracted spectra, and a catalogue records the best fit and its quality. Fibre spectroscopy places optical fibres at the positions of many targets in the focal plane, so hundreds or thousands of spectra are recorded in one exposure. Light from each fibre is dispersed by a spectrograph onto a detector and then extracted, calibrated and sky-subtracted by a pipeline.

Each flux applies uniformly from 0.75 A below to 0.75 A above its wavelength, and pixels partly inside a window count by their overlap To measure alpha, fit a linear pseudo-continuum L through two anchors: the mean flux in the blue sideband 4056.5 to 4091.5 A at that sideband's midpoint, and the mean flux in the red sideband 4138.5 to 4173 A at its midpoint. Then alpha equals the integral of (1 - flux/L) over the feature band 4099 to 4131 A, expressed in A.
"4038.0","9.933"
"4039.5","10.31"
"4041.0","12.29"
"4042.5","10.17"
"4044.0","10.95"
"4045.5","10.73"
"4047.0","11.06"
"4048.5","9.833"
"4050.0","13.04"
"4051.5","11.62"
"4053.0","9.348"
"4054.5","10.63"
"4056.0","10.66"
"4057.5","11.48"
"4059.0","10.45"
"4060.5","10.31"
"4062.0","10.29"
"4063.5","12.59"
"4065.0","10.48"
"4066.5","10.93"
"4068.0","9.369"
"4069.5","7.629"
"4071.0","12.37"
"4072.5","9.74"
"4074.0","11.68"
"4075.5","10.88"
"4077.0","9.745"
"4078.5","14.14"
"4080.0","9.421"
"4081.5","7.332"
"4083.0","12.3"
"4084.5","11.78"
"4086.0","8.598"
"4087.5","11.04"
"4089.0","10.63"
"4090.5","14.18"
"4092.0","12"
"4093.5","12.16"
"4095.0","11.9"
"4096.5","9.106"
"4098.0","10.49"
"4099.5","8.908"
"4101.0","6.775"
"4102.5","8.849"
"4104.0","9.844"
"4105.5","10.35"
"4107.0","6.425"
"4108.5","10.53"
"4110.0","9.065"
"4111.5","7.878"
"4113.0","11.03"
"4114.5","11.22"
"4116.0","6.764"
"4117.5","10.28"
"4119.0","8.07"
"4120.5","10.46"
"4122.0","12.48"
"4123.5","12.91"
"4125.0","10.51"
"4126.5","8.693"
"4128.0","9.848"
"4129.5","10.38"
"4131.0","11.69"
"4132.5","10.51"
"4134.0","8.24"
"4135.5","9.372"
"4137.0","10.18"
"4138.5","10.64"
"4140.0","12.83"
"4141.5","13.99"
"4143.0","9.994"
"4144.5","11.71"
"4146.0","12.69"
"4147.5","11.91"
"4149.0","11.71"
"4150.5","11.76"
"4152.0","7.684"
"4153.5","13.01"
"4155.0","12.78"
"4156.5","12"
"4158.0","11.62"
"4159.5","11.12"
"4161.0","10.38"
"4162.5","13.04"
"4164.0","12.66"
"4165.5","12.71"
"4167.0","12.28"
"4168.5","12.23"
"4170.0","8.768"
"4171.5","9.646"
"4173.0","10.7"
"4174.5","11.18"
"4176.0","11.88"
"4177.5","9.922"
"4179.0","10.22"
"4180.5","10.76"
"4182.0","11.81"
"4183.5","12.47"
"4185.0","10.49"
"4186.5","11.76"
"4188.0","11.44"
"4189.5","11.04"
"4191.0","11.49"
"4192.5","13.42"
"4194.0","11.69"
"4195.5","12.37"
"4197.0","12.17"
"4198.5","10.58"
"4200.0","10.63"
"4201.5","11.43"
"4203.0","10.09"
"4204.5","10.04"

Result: 4.5 A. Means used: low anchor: 10.8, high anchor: 11.6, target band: 9.64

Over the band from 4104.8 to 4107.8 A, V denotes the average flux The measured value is 8.39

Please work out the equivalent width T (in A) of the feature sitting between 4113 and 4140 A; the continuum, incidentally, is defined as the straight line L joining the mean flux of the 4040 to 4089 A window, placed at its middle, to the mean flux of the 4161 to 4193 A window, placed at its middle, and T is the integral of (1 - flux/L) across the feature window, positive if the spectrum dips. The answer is 2.07 A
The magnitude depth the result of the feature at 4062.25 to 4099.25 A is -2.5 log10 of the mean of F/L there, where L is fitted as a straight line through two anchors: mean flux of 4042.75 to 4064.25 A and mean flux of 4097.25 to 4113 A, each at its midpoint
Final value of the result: -0.098 mag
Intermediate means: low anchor 10.9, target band 10.8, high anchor 9.01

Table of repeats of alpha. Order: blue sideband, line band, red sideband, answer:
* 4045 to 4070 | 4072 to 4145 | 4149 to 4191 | 3.95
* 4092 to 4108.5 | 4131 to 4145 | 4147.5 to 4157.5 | 0.19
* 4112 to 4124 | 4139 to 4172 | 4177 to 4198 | -2.18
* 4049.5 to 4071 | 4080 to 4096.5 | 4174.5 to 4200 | -0.28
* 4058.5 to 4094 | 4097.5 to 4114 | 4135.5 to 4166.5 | 3.02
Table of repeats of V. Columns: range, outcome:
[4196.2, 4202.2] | 11.2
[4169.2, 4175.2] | 10.1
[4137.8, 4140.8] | 11.8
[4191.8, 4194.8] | 12.5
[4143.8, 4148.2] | 12.1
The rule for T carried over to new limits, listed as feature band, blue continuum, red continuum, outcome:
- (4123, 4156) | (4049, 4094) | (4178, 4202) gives 0.5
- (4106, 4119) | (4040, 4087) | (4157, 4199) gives 2.2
